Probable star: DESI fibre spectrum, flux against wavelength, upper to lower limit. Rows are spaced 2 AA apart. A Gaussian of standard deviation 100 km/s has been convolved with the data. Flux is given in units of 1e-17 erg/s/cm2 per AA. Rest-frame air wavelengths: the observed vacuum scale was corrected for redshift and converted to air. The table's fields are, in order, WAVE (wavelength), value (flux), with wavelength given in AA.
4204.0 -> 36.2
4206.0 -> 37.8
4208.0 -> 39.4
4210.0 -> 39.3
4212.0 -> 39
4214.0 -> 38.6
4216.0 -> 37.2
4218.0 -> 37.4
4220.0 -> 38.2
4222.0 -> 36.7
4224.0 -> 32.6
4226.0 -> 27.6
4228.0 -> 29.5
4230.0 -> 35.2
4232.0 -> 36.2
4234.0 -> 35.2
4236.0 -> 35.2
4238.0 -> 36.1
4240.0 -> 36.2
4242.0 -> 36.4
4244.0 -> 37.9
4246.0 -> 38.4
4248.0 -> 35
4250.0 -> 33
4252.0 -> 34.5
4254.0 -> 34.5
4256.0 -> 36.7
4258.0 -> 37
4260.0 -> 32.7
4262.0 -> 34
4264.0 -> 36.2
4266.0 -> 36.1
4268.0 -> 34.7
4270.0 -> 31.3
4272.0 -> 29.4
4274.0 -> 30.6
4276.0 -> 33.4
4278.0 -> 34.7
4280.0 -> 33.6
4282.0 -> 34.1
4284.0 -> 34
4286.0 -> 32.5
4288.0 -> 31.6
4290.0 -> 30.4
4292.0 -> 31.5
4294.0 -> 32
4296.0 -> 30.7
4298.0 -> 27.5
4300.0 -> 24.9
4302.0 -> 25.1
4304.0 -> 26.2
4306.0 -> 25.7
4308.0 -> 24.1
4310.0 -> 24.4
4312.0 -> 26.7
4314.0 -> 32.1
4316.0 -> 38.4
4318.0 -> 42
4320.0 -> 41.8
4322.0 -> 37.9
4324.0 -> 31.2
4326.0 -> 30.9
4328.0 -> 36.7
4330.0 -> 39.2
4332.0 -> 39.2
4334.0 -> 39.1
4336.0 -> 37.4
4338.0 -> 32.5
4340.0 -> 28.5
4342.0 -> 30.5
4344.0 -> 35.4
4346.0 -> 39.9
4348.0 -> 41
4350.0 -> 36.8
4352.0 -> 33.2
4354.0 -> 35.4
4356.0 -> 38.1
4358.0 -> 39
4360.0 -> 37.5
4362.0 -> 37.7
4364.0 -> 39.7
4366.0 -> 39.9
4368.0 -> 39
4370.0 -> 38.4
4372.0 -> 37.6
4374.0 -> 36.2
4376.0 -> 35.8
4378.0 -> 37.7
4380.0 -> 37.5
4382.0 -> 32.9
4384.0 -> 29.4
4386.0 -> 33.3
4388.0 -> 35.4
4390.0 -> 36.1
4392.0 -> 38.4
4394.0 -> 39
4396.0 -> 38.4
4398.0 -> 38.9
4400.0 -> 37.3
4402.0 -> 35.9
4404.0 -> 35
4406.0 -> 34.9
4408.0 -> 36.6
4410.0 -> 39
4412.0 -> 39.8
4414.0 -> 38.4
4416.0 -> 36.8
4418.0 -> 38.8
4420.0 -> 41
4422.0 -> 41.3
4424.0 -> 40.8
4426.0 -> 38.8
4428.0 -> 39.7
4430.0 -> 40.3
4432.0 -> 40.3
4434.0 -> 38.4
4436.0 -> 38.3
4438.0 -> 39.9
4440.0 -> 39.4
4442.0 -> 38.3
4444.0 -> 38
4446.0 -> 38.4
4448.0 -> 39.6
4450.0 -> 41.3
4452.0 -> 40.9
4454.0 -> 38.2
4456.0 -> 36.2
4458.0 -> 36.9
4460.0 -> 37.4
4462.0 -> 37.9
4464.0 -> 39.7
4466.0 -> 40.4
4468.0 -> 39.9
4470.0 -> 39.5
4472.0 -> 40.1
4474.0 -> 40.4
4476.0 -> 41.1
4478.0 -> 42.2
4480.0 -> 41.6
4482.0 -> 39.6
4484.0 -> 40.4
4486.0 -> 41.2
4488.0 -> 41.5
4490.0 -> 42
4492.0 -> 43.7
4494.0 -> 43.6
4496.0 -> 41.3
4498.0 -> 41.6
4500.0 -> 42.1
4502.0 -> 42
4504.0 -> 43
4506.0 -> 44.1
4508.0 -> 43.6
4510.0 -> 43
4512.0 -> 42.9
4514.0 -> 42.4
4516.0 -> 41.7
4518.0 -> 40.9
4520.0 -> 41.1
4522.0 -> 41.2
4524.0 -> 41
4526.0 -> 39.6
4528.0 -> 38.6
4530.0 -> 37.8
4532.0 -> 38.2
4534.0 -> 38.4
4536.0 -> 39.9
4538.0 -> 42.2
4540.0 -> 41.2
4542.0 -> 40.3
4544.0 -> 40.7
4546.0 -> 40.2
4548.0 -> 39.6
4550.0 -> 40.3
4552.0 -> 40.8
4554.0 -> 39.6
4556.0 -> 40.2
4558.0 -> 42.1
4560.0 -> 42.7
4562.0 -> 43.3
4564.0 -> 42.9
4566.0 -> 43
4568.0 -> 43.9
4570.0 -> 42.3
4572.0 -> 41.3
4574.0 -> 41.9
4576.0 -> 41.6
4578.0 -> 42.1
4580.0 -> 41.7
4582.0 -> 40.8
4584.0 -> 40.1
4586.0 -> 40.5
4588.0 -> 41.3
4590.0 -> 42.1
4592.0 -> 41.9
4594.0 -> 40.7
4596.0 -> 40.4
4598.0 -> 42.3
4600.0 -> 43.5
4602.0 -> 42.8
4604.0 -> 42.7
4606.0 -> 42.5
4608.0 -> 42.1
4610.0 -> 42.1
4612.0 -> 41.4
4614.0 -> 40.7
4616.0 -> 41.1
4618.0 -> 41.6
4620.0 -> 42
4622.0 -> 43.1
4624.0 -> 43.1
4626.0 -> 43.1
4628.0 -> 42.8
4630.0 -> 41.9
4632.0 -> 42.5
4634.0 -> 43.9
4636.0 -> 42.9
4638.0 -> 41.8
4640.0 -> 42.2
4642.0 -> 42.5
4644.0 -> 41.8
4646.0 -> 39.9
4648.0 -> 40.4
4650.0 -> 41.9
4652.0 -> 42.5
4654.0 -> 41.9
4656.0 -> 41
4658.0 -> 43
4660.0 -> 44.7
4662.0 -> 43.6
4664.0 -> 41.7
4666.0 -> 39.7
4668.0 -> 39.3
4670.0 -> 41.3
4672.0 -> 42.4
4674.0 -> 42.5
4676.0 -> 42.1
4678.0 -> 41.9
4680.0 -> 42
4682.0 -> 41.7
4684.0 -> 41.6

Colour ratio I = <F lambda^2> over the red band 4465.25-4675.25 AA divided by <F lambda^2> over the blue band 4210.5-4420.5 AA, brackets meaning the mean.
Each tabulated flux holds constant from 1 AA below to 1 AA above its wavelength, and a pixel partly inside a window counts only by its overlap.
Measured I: 1.33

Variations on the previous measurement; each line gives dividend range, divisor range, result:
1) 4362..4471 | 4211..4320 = 1.23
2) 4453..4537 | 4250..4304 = 1.39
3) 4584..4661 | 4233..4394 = 1.40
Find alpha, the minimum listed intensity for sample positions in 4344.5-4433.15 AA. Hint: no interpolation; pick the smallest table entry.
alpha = 29.4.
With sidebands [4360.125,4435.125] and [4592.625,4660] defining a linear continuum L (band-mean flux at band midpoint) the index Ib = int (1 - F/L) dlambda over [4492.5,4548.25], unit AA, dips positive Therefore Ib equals -1.6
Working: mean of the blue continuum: 37.7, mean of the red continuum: 42.1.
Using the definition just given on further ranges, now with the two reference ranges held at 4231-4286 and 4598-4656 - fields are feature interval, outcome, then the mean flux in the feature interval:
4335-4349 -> 0.5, 35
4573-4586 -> 0.0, 41.3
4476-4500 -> -1.4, 41.7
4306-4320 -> 1.6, 31.6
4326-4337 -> -0.5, 37.6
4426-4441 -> -0.5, 39.4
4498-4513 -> -1.2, 42.9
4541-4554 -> 0.1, 40.3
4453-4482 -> -0.4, 39.4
